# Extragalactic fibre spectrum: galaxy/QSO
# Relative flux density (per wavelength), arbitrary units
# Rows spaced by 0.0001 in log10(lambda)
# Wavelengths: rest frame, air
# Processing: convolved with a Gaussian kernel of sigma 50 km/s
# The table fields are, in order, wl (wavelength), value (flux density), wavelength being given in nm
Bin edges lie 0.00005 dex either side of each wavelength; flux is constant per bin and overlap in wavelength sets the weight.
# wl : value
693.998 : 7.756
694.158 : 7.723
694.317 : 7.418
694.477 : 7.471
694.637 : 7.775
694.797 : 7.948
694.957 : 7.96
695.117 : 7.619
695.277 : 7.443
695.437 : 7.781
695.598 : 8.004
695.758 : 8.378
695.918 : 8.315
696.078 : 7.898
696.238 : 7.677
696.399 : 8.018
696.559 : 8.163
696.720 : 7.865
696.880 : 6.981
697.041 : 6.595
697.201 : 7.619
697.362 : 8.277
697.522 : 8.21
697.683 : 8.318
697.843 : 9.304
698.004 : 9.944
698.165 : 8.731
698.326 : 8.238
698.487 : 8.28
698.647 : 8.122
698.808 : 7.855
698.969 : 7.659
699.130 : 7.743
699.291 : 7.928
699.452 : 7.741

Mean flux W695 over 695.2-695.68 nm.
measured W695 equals 7.74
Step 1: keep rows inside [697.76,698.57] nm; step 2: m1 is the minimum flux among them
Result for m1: 8.238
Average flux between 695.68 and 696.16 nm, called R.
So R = 8.21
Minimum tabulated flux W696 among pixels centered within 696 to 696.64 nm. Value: 7.677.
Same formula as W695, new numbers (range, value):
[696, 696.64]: 7.93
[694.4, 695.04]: 7.79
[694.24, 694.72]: 7.55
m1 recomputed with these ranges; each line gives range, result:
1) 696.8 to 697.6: 6.595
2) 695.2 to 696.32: 7.443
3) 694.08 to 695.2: 7.418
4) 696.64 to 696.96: 6.981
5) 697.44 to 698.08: 8.21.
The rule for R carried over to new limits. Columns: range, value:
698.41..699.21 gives 7.94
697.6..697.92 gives 8.81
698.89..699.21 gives 7.7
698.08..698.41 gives 8.48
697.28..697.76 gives 8.26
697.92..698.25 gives 9.3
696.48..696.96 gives 7.67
